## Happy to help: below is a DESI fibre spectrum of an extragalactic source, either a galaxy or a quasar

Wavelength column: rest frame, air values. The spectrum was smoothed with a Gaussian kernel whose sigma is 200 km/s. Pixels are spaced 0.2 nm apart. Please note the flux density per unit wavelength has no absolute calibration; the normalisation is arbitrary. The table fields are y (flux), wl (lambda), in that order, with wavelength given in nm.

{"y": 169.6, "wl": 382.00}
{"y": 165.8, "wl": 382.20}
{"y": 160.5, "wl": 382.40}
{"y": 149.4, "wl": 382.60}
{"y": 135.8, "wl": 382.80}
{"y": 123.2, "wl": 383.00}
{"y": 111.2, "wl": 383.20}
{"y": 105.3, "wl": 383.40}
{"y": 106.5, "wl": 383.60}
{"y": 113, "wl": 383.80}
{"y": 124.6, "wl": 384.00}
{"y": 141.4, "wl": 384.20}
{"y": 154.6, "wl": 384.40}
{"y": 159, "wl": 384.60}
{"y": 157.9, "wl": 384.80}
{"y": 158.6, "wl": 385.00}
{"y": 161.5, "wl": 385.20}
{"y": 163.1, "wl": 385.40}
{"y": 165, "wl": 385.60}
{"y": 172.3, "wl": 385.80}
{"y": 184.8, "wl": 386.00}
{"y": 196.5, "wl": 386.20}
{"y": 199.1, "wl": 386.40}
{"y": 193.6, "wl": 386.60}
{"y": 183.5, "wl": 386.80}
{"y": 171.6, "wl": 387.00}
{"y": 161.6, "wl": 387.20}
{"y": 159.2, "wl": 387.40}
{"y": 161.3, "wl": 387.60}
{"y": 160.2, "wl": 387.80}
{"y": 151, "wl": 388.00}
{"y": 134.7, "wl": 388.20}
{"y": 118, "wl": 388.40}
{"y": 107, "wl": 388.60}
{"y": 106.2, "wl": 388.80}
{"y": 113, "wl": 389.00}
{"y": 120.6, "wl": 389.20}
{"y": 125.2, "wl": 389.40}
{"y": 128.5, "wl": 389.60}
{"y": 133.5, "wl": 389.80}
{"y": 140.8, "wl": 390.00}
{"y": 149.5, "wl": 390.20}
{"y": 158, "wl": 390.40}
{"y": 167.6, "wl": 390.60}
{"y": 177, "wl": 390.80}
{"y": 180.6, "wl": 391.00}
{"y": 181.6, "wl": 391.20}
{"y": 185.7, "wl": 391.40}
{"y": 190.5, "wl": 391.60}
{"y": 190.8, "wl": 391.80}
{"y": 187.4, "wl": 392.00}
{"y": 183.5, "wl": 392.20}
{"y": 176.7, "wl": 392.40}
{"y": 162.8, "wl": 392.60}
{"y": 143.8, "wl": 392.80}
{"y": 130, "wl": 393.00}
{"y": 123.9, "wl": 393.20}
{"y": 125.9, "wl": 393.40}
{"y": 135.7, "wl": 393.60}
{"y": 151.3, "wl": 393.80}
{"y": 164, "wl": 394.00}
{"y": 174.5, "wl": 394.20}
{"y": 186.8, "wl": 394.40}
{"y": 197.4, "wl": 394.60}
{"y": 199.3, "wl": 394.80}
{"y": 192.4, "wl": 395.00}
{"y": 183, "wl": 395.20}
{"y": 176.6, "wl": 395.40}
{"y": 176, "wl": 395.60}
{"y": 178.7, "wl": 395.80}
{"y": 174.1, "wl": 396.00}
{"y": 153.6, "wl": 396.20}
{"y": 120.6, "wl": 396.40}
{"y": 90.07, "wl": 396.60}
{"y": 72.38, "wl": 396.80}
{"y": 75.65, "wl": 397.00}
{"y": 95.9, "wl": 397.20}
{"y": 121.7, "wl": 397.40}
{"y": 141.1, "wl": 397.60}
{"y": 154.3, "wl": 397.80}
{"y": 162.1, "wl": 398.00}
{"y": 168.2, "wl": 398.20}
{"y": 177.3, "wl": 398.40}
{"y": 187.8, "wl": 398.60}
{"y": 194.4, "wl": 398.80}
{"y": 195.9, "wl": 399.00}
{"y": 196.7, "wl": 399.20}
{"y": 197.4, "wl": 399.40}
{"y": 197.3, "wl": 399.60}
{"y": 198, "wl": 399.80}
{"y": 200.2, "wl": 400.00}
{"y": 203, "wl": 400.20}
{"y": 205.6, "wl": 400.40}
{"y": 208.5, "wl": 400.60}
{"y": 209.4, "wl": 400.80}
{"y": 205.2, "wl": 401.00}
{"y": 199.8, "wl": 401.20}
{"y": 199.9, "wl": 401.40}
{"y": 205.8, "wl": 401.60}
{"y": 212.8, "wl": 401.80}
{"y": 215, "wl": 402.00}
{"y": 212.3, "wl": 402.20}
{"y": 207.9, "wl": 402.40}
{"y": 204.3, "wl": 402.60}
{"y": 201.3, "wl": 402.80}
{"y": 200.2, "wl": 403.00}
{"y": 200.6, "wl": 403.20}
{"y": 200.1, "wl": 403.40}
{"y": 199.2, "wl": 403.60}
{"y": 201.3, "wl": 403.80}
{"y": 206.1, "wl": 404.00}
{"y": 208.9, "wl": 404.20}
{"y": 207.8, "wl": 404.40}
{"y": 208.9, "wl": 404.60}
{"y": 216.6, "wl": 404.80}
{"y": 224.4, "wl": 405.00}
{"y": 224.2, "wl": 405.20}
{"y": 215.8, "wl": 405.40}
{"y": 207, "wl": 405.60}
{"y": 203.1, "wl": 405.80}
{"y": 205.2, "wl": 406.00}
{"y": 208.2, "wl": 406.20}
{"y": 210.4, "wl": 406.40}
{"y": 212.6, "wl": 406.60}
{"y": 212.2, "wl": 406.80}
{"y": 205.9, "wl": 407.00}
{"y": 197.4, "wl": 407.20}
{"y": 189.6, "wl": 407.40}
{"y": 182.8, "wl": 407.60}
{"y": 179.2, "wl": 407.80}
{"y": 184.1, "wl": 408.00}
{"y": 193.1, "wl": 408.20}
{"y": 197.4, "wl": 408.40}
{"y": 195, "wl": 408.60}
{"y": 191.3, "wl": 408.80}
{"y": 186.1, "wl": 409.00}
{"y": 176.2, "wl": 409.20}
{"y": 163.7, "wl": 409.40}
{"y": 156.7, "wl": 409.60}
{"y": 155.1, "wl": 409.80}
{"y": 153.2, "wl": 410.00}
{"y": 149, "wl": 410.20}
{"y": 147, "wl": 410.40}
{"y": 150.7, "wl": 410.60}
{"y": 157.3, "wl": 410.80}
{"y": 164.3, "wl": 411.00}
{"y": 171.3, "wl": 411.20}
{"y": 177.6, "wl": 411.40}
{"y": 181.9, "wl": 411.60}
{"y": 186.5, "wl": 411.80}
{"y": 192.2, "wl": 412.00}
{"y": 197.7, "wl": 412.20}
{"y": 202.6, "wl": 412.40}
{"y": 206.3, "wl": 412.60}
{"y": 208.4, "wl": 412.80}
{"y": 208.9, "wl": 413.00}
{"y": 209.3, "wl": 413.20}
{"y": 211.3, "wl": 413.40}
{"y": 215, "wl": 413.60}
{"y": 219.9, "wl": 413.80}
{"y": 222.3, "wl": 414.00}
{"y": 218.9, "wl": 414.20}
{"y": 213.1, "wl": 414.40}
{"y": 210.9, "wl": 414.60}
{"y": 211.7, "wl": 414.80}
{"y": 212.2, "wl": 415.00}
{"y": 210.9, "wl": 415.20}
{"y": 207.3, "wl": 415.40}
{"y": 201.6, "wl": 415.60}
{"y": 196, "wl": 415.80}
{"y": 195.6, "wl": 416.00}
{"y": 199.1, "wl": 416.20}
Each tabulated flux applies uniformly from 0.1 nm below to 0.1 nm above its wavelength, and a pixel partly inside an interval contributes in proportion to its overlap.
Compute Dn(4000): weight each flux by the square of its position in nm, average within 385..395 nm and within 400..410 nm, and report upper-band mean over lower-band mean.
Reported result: 1.34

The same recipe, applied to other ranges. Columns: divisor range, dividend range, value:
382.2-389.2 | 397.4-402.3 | 1.39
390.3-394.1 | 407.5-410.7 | 1.14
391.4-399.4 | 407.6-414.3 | 1.25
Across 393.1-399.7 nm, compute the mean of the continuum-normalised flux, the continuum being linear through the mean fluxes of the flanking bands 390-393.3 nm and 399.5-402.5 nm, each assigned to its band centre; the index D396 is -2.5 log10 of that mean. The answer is 0.17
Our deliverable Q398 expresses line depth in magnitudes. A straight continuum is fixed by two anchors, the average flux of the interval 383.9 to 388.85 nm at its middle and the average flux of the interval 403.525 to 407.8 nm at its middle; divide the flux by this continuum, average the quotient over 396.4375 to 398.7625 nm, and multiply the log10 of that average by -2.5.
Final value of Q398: 0.370 mag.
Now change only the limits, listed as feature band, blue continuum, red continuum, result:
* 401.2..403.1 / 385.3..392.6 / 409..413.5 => -0.20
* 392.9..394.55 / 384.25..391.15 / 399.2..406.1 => 0.17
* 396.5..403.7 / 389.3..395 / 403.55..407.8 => 0.05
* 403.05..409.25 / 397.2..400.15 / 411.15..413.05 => -0.09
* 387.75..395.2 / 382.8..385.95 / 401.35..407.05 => 0.07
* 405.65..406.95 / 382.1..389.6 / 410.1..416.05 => -0.14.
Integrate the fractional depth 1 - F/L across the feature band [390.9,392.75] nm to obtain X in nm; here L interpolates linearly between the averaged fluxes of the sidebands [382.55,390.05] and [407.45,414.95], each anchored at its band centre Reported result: -0.31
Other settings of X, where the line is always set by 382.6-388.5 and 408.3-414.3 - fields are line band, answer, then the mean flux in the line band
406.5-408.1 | -0.132 nm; 195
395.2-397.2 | 0.366 nm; 136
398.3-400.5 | -0.326 nm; 196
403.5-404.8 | -0.218 nm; 206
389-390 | 0.195 nm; 127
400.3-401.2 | -0.179 nm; 206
